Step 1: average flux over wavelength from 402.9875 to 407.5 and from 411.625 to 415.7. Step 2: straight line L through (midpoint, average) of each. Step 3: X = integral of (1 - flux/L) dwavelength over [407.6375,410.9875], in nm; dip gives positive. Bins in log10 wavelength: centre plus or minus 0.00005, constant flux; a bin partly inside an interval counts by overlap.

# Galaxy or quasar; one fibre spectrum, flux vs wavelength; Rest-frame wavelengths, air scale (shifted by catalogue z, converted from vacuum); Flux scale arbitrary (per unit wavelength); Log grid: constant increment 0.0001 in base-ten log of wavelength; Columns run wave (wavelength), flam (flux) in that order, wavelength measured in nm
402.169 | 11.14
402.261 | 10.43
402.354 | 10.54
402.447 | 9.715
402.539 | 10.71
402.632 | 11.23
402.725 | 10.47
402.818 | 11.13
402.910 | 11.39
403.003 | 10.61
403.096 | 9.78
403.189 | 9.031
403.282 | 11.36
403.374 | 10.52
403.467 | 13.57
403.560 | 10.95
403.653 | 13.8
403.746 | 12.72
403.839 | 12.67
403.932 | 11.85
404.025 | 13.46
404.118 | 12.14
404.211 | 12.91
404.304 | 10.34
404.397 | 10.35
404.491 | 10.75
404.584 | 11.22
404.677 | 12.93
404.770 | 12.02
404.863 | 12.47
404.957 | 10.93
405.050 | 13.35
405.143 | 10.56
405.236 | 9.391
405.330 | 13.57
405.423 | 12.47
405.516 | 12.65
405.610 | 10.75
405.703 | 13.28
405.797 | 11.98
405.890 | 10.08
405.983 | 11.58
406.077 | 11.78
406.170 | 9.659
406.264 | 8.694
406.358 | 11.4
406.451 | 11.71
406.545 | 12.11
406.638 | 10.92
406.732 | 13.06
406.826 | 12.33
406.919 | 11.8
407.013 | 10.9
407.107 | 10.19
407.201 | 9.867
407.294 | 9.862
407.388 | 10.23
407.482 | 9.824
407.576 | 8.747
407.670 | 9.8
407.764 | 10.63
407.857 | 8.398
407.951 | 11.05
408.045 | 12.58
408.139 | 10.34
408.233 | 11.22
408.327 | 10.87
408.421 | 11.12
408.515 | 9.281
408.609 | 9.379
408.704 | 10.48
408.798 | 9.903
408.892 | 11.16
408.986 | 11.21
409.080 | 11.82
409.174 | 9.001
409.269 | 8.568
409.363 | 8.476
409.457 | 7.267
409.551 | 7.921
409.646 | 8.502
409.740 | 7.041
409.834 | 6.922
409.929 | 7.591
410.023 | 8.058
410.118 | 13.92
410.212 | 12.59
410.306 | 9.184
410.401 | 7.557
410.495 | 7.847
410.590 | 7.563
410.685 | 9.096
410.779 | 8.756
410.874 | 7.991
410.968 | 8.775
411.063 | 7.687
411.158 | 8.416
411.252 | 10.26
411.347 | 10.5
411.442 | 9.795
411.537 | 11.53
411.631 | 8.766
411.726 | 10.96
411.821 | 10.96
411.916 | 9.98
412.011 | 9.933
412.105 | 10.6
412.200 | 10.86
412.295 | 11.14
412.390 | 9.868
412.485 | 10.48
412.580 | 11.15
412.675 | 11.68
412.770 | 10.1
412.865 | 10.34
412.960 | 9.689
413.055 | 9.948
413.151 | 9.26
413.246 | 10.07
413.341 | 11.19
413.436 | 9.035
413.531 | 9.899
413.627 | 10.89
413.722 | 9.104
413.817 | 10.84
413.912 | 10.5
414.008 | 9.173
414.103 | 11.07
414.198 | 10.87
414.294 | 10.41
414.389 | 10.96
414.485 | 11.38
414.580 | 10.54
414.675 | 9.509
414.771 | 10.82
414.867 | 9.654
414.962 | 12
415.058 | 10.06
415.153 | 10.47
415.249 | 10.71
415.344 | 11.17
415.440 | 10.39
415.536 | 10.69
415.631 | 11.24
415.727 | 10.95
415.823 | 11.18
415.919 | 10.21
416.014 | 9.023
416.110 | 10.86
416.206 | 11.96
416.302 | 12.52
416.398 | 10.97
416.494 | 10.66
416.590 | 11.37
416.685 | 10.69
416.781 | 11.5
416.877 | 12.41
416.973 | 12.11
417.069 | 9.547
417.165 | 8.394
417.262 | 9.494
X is 0.45 nm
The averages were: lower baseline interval 11.5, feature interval 9.5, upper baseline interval 10.4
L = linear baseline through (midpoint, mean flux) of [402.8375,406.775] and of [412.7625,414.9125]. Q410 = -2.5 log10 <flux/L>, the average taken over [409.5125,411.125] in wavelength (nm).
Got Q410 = 0.237 mag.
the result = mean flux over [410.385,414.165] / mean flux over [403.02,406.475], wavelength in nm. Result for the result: 0.9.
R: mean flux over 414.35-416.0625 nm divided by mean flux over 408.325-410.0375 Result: 1.16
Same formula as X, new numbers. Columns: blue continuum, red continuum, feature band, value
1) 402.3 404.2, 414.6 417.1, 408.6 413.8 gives 0.663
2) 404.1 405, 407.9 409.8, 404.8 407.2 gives -0.106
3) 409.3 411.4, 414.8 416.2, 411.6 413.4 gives -0.160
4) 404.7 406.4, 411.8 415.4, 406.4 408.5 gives 0.088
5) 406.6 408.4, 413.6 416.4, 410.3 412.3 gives 0.231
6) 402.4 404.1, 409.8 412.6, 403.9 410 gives -0.040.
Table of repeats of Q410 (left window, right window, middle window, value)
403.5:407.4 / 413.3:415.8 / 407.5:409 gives 0.090 mag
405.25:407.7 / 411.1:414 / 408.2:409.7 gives 0.109 mag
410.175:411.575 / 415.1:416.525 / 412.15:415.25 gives -0.031 mag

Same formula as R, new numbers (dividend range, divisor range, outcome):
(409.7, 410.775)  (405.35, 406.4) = 0.78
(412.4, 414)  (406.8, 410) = 1.04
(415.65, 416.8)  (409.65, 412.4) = 1.16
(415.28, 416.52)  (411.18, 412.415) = 1.05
